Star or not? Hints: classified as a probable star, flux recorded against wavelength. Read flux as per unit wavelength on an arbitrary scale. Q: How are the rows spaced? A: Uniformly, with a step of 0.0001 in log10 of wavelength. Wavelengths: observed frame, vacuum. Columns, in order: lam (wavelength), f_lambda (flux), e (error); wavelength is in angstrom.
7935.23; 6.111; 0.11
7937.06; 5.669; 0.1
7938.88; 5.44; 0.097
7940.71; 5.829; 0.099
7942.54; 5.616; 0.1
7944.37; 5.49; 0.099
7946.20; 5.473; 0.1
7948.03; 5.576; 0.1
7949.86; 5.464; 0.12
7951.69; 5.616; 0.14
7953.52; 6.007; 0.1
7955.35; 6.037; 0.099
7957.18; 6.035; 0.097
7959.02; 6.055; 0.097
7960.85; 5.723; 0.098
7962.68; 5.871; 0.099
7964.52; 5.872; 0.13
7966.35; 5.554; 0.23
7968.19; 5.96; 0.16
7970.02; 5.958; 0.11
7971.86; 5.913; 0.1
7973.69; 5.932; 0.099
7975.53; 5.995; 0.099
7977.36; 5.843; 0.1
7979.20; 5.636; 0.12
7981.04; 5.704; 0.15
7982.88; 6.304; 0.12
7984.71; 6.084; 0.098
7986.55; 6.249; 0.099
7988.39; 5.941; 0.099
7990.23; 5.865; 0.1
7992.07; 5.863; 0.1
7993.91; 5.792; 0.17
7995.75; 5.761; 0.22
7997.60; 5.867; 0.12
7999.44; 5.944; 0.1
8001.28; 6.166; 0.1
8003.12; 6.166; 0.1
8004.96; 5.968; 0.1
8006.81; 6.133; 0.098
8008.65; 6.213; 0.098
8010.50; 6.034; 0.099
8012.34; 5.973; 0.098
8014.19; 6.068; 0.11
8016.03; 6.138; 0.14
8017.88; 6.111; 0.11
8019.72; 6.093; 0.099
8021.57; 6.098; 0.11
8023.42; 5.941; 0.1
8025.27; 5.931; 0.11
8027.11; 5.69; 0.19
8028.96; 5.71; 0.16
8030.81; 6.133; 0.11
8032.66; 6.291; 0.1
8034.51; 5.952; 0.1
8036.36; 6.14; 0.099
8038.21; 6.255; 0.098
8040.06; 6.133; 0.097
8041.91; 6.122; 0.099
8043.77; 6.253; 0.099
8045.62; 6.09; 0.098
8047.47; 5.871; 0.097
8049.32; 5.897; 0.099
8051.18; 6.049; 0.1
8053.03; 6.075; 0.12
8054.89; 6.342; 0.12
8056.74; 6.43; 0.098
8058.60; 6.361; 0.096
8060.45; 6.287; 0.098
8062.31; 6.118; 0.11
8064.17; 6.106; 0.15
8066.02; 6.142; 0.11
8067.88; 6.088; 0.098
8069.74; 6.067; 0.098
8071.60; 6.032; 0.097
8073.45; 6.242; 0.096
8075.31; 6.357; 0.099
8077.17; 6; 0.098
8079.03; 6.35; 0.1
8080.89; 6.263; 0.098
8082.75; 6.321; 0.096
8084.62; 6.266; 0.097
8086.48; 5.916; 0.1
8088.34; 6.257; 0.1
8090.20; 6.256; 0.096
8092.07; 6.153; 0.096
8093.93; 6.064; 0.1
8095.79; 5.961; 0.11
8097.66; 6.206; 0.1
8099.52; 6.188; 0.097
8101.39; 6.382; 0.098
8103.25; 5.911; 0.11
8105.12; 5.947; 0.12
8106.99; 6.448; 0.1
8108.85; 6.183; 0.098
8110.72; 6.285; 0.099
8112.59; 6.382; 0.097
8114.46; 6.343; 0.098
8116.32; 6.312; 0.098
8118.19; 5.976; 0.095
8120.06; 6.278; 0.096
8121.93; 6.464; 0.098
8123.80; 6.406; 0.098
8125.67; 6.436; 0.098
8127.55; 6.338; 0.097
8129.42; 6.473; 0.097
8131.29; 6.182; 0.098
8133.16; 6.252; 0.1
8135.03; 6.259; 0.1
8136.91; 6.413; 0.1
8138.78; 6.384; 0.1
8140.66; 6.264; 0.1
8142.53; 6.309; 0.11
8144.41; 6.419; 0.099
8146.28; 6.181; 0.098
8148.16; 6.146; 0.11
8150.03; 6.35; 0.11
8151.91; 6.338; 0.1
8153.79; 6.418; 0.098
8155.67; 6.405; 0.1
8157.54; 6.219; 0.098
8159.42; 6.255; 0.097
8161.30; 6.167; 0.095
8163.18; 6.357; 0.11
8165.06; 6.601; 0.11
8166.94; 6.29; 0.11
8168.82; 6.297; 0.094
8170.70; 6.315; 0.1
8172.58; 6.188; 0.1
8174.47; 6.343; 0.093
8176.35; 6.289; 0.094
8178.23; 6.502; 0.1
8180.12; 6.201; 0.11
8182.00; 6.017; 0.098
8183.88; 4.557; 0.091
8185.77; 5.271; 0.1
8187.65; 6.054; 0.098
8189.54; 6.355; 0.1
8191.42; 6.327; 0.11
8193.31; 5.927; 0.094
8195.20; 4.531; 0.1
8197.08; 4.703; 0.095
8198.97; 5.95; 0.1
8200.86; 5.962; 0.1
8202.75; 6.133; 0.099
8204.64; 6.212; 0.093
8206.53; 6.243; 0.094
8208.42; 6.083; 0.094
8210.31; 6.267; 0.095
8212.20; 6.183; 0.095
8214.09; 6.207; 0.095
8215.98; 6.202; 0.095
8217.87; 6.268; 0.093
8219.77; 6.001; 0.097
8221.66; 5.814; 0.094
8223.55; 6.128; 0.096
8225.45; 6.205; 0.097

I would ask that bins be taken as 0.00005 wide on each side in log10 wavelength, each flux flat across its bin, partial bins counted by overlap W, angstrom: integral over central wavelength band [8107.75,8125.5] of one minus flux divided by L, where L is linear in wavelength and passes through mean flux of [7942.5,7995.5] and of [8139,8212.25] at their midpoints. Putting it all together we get -0.82 angstrom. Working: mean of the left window 5.85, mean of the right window 6.09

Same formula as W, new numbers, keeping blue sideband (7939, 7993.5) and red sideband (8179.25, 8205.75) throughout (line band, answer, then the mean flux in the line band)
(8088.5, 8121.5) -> -2.4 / 6.2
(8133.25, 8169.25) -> -3.6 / 6.32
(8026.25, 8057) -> -1.5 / 6.08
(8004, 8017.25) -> -0.6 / 6.07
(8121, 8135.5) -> -1.5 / 6.35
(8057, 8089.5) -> -2.3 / 6.19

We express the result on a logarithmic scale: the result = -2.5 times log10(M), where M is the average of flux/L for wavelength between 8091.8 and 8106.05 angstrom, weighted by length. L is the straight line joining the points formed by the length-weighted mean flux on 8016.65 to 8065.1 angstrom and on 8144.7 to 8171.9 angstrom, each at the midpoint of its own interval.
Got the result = 0.02 mag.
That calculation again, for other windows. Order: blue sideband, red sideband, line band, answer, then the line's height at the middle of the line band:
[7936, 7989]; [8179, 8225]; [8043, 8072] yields -0.05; 5.86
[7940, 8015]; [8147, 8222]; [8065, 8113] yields -0.03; 5.99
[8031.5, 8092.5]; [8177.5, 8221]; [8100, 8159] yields -0.04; 6.04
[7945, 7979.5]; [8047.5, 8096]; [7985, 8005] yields -0.01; 5.92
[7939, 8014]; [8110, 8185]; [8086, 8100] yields 0.00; 6.14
